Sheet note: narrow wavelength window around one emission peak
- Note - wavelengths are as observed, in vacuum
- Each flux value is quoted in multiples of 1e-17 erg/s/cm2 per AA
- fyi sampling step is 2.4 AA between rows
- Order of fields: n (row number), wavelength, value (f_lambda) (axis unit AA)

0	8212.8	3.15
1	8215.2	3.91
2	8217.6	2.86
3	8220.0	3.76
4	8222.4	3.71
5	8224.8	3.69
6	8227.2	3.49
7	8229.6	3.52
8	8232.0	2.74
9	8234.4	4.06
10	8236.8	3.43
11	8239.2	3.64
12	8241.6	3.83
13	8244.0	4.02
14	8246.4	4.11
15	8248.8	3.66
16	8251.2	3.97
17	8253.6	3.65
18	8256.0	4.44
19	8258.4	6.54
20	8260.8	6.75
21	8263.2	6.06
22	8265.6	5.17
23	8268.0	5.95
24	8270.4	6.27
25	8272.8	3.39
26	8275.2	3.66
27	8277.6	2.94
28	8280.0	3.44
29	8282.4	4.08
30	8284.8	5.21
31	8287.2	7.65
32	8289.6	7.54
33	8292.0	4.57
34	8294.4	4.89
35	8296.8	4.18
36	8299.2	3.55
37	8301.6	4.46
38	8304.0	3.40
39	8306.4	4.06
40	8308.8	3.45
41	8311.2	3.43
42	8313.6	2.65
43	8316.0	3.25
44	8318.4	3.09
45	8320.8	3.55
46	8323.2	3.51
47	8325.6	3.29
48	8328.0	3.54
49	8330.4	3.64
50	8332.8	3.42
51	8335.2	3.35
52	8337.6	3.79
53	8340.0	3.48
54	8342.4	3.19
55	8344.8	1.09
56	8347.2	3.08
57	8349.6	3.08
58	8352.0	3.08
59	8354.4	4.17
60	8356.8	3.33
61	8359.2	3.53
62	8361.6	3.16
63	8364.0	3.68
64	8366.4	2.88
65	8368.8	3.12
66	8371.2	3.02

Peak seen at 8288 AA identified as [N II] 6583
